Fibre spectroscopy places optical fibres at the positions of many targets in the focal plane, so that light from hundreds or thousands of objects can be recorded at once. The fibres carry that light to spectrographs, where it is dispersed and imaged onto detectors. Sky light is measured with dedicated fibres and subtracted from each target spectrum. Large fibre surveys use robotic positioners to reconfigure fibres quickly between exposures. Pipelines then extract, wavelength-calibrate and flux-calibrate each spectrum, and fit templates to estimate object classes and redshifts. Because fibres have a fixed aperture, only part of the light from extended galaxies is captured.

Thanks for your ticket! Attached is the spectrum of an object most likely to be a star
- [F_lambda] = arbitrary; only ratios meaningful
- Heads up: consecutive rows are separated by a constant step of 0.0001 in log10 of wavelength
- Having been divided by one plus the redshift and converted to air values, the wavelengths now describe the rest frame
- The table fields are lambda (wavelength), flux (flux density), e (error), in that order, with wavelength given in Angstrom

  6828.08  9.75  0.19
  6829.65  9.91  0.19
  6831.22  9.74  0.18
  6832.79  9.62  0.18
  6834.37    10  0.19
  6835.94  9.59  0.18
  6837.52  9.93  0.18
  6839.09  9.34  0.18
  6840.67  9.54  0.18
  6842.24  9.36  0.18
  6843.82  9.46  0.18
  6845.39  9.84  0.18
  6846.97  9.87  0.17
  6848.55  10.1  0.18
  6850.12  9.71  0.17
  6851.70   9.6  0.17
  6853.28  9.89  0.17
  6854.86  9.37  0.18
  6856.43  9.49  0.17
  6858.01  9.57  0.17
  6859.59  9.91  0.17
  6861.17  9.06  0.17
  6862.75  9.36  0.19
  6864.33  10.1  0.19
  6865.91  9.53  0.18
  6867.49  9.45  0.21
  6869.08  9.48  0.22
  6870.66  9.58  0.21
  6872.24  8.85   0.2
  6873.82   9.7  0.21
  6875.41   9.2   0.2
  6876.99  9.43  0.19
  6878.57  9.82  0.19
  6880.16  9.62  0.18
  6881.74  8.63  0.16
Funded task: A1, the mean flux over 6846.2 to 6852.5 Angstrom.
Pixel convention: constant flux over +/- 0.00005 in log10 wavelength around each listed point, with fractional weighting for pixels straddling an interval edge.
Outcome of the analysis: 9.82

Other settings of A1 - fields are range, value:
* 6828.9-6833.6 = 9.76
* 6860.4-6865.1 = 9.51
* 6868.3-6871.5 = 9.53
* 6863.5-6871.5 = 9.62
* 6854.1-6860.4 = 9.59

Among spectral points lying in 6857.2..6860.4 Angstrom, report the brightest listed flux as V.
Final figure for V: 9.91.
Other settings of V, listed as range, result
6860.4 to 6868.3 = 10.1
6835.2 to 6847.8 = 9.93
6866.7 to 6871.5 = 9.58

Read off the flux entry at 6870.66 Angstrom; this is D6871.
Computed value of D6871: 9.58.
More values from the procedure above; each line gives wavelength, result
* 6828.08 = 9.75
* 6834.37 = 10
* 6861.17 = 9.06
